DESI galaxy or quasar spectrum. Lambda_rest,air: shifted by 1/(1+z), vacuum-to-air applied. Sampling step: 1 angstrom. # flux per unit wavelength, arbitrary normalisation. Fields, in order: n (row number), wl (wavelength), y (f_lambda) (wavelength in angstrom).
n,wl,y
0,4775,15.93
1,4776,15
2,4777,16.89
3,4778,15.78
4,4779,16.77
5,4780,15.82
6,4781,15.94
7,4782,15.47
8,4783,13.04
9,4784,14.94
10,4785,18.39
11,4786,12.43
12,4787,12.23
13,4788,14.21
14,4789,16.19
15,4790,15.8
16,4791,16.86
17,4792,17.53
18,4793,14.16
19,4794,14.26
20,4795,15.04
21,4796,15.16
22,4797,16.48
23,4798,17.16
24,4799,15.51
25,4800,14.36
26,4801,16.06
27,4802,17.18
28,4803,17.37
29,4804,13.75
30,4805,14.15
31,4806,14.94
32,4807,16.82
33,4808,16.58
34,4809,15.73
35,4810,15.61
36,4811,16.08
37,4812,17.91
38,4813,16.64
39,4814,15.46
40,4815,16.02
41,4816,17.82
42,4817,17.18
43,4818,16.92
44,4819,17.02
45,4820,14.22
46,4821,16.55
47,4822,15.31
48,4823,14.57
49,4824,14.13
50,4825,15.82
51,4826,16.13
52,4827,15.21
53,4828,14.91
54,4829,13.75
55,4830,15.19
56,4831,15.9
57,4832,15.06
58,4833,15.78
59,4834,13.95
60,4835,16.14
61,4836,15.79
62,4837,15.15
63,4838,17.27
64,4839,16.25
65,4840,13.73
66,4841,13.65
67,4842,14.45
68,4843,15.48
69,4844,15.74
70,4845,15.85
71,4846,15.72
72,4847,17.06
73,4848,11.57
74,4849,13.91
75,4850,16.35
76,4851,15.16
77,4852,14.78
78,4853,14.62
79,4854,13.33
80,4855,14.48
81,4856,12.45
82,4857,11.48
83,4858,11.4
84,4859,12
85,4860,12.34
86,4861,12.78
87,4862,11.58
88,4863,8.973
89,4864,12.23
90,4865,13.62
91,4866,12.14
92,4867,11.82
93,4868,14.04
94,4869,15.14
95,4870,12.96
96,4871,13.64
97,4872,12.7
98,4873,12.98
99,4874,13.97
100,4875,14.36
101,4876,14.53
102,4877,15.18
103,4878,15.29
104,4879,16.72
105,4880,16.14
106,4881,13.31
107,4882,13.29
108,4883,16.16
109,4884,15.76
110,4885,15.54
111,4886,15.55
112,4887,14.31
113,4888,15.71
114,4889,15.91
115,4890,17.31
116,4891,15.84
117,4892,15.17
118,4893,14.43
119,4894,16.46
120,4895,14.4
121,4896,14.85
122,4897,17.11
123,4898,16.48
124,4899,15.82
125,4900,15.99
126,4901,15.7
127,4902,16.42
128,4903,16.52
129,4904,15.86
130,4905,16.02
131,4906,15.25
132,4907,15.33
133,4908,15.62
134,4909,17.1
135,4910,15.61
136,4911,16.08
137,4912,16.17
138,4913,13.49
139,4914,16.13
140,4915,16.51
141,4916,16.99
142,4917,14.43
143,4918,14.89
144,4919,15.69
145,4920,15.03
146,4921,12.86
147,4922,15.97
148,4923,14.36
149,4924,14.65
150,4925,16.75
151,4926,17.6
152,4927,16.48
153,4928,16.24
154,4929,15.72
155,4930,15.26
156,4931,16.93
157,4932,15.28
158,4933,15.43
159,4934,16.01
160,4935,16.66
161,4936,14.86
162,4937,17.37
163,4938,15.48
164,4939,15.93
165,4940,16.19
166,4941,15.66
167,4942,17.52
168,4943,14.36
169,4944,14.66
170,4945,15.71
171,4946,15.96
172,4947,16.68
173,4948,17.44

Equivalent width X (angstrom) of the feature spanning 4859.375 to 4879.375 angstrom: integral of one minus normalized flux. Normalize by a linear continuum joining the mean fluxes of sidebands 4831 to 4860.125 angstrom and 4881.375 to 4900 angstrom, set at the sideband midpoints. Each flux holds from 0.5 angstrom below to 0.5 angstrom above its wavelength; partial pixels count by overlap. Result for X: 2.4 angstrom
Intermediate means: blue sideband 14.6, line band 13.3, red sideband 15.6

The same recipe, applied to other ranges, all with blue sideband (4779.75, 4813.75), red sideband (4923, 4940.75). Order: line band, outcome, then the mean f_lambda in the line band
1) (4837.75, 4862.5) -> 2.6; 14.1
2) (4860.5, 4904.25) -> 3.3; 14.6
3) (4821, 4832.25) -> 0.4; 15.2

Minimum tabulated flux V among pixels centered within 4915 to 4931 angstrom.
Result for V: 12.86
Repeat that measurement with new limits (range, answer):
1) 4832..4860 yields 11.4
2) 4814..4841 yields 13.65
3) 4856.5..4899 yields 8.973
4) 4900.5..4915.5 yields 13.49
